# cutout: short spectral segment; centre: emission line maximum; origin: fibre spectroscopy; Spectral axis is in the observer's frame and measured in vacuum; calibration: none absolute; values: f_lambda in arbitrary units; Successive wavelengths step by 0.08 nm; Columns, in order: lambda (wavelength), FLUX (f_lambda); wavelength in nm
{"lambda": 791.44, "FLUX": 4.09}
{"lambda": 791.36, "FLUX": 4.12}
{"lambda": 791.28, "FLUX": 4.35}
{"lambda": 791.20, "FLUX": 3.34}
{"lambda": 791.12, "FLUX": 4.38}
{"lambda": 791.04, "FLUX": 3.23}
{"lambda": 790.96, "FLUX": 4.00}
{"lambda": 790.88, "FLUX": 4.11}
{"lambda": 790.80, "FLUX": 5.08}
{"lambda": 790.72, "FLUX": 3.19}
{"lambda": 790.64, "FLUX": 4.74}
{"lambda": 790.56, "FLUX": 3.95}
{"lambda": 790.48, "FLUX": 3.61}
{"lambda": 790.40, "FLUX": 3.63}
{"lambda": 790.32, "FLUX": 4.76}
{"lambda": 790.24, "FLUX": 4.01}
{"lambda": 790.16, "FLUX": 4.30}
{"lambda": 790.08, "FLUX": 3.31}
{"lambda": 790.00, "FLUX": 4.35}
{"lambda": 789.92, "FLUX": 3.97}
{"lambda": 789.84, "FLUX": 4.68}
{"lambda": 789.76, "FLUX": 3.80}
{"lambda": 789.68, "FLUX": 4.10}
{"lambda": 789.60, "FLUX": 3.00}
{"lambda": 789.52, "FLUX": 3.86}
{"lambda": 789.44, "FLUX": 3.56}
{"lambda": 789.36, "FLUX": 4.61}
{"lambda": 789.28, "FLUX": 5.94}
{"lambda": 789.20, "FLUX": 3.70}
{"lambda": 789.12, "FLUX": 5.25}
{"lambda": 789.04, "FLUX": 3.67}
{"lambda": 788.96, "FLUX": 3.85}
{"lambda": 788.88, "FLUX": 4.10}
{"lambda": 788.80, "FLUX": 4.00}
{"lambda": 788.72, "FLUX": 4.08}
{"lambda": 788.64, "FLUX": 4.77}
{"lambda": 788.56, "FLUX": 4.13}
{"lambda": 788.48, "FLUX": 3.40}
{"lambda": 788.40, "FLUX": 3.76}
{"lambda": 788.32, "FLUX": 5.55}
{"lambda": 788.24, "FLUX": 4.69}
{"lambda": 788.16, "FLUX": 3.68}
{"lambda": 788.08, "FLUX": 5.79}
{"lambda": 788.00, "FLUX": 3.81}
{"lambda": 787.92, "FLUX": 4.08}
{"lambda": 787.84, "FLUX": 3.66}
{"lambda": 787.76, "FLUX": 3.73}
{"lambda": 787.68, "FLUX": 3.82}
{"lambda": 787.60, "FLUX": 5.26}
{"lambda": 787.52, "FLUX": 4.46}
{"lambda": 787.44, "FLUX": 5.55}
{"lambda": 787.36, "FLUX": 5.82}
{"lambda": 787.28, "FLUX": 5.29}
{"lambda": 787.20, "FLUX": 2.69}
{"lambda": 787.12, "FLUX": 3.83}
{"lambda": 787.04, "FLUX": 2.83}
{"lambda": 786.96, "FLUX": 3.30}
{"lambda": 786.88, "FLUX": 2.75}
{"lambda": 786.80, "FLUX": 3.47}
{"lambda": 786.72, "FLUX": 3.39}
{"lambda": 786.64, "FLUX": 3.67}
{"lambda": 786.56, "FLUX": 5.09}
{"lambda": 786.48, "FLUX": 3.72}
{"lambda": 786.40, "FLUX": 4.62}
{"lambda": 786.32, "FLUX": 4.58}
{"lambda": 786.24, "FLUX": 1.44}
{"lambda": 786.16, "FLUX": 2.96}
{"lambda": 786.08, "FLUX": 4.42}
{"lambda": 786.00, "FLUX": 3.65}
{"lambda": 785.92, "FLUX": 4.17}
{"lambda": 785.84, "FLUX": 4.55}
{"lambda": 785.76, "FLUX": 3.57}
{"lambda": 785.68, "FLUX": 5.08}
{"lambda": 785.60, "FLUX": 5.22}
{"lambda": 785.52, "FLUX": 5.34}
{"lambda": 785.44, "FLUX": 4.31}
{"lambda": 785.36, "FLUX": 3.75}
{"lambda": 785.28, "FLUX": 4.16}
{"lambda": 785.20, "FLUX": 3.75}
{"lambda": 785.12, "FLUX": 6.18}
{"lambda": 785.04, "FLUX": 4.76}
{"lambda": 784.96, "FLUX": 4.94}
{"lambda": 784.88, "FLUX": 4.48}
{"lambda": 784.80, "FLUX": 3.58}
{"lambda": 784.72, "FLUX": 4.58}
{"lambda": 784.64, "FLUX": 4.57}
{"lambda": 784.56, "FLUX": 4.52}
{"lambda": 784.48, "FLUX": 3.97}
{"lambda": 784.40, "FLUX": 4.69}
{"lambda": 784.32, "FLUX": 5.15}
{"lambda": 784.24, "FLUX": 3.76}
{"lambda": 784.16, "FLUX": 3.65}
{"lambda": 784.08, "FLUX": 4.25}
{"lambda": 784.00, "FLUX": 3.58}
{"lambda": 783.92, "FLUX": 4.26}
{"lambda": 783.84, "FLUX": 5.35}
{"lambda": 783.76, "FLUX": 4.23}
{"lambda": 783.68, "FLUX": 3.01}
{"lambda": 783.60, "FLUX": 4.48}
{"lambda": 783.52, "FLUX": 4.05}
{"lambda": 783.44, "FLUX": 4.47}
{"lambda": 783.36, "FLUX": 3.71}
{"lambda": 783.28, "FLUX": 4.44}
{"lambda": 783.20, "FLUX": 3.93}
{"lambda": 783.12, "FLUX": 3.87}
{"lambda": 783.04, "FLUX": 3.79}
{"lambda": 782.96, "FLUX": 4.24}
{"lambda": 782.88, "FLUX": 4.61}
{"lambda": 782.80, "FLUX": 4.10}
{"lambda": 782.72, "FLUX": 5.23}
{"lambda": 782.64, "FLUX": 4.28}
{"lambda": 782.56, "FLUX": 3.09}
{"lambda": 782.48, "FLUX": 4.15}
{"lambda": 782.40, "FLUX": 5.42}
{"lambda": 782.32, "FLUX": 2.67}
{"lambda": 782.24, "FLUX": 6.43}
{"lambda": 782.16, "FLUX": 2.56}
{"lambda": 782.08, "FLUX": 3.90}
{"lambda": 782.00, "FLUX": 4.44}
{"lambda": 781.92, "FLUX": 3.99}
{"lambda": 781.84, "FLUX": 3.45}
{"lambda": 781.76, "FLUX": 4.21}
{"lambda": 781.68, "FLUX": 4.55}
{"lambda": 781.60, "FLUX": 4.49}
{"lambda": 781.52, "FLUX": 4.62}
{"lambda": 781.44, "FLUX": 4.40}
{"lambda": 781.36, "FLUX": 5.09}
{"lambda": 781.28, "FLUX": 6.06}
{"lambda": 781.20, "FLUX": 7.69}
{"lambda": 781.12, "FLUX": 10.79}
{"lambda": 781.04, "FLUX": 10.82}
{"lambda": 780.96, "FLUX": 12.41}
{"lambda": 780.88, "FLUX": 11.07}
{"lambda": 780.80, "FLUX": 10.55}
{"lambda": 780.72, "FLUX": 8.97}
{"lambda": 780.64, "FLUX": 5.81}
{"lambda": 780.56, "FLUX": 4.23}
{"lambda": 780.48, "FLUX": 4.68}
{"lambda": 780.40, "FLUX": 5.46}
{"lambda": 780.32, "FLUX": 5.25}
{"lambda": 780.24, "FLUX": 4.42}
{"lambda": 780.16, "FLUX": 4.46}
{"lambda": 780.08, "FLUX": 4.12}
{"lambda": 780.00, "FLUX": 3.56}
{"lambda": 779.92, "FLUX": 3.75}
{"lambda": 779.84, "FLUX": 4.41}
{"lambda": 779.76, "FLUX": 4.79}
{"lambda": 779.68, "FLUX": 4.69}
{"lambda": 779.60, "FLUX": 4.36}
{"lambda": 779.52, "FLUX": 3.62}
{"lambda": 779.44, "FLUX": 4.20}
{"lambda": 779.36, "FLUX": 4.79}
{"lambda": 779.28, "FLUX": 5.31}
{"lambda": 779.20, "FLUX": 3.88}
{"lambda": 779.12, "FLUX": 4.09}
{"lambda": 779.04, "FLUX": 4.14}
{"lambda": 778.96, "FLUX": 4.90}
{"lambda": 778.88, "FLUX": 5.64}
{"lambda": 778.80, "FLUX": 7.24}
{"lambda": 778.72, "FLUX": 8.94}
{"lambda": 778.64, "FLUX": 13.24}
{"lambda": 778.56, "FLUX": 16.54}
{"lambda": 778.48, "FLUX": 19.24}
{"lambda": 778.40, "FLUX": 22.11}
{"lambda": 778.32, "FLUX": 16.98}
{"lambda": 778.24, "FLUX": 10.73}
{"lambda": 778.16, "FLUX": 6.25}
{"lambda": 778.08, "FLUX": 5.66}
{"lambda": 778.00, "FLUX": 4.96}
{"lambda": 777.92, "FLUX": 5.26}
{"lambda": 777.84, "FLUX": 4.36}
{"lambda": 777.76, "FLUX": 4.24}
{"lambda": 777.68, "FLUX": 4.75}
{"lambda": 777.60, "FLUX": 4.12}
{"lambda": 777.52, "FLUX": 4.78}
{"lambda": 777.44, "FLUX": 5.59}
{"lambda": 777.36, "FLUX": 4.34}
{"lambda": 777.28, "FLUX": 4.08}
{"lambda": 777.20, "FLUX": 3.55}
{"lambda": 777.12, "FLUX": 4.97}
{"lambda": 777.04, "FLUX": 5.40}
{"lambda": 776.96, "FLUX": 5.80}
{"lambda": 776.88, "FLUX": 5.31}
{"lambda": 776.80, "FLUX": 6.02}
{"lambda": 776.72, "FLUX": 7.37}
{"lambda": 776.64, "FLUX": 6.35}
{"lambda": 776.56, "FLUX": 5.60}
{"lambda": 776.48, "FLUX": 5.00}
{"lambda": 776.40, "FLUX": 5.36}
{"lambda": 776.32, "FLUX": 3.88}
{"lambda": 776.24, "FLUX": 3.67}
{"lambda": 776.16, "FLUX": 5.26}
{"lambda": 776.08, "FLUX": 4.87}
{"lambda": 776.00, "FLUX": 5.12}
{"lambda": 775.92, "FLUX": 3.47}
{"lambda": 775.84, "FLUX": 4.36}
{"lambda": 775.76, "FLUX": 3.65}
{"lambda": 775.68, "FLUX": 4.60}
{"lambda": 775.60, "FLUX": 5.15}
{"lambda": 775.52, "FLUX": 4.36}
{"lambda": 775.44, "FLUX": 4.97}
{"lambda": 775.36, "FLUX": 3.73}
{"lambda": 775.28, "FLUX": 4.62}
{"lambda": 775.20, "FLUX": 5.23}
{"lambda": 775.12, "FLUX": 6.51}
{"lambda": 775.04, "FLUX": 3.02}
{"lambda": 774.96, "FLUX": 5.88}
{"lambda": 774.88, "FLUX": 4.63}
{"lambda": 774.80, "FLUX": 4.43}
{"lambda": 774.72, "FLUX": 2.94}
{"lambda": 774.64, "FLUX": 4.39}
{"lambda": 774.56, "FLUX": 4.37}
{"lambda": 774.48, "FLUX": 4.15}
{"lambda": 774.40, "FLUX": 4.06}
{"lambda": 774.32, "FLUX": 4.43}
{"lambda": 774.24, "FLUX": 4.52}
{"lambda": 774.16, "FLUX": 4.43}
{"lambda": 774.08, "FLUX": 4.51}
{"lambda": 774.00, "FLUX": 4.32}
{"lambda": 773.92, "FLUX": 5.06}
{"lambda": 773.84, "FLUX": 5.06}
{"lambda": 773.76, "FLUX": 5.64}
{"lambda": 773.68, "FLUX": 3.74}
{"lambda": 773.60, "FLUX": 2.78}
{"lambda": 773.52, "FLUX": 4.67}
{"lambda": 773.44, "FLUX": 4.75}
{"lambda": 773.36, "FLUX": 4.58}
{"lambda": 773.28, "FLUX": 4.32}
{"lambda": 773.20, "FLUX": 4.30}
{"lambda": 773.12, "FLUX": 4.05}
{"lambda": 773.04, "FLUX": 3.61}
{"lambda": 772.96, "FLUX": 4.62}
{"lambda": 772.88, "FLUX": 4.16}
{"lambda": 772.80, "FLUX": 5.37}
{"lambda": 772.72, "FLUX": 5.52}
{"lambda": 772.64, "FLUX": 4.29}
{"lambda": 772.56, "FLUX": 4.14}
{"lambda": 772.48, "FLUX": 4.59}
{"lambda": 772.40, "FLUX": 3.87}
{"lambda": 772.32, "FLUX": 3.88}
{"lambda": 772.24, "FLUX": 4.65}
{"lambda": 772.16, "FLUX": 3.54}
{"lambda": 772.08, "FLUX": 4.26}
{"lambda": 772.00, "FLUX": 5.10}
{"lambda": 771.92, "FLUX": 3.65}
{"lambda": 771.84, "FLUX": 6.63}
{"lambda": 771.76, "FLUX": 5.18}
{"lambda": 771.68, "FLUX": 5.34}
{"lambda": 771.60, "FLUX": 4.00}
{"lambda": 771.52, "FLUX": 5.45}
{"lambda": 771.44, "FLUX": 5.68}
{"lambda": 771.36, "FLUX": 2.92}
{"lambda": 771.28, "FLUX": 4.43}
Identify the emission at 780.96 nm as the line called [N II]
